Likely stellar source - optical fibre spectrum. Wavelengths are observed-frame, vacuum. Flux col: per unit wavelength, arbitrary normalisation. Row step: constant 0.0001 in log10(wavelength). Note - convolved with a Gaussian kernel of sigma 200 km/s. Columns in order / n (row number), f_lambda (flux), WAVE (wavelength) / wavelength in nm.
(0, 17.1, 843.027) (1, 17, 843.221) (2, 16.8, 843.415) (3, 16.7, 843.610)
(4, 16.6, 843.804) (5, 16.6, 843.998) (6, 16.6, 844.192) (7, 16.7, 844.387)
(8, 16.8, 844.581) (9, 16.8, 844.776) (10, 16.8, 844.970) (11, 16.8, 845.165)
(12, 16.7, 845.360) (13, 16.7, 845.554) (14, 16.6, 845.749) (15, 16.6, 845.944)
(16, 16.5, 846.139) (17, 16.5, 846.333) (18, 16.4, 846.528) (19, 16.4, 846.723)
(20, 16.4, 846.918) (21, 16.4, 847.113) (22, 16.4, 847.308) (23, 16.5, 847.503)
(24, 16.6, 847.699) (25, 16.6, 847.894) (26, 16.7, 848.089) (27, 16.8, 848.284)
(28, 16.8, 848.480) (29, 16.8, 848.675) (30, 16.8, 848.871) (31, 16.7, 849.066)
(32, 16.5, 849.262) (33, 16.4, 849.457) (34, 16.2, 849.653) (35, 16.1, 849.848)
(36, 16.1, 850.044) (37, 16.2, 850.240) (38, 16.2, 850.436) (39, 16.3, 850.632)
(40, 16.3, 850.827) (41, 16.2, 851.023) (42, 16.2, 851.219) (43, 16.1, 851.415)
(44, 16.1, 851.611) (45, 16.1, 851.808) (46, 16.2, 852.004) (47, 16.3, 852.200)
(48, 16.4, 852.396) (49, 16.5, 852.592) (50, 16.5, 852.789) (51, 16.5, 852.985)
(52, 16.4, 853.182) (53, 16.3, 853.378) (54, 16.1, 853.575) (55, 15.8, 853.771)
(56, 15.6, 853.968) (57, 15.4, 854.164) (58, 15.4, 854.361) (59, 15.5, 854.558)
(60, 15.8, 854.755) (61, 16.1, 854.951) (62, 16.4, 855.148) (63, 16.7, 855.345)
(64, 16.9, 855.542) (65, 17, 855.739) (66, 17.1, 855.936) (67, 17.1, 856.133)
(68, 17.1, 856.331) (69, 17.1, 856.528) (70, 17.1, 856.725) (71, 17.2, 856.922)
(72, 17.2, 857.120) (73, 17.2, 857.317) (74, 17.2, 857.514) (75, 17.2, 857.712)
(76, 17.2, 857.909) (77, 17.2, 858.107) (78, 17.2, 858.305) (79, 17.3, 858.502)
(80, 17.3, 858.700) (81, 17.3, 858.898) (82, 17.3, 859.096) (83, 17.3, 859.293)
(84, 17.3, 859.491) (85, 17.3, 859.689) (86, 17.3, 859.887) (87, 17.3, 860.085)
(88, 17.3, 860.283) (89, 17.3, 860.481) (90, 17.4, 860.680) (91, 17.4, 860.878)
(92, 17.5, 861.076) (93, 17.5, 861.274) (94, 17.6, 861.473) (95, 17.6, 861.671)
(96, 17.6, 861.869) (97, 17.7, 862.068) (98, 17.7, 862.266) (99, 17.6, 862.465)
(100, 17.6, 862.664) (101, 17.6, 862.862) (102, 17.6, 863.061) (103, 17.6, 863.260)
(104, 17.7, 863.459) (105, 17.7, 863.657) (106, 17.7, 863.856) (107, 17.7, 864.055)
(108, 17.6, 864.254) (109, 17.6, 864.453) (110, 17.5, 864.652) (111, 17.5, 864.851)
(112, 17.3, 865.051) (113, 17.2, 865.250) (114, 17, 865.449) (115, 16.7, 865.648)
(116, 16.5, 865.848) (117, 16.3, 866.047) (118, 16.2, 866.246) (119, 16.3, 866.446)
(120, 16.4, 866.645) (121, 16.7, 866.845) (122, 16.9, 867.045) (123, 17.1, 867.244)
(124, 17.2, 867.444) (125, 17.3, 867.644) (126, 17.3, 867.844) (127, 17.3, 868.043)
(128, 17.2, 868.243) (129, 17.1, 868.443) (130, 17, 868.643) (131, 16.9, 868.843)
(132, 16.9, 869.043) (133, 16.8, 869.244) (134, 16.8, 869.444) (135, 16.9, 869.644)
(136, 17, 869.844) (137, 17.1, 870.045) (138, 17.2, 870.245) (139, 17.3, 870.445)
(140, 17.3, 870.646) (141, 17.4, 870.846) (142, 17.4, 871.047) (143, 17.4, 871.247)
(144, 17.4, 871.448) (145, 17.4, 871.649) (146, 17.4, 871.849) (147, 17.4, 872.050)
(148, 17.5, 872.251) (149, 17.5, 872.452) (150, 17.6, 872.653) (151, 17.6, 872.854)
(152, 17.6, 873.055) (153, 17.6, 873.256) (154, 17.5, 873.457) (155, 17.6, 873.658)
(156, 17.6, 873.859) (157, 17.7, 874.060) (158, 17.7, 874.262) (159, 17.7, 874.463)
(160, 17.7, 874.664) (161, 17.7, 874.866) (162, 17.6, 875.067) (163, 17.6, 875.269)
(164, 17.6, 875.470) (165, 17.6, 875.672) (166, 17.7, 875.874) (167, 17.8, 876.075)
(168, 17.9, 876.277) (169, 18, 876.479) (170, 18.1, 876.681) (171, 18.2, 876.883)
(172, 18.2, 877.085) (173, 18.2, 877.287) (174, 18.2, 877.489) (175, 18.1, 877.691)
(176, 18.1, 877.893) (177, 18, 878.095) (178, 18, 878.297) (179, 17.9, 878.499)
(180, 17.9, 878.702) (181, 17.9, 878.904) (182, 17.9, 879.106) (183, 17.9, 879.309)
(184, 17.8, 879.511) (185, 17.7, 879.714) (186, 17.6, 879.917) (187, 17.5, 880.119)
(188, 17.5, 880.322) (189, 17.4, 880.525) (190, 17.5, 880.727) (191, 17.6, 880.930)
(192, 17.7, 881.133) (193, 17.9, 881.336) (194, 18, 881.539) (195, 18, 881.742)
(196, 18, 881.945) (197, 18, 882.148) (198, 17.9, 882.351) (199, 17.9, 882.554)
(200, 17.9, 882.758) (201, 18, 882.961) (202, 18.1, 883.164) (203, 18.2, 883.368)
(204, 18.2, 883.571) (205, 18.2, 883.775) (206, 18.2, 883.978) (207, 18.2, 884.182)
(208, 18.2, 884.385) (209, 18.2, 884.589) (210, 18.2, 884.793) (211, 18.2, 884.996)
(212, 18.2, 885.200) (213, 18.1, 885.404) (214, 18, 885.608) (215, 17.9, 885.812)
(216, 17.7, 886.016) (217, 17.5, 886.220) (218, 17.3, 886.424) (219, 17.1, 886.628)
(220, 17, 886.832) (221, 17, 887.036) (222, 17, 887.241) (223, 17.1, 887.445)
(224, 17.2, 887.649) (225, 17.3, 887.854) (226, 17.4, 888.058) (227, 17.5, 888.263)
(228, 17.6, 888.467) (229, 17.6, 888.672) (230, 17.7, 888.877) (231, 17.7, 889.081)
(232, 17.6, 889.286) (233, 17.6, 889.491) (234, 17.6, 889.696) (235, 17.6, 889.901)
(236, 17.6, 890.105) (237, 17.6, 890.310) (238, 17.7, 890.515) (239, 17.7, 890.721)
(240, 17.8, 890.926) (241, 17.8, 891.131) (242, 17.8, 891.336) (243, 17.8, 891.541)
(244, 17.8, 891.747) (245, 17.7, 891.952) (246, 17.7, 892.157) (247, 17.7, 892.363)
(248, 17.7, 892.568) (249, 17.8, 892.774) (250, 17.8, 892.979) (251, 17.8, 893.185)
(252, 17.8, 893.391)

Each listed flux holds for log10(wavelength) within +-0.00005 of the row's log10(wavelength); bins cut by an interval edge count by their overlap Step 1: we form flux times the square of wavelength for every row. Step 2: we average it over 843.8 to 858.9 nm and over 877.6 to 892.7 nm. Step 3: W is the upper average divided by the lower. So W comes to 1.2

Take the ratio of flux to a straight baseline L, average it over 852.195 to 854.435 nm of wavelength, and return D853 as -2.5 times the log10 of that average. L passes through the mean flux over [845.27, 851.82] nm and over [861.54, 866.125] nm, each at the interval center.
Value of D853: 0.04 mag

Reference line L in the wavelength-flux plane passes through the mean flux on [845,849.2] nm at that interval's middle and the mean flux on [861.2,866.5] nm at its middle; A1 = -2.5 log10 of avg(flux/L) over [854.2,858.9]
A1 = 0.01 mag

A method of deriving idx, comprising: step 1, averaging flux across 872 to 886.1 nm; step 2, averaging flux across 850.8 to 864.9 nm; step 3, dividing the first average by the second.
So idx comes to 1.05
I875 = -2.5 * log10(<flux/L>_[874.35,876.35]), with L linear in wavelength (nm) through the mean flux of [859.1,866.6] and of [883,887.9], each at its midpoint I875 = -0.01 mag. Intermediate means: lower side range 17.3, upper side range 17.8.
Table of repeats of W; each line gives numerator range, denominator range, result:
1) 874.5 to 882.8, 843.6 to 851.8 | 1.16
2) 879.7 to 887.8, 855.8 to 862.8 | 1.08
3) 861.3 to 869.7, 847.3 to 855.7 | 1.09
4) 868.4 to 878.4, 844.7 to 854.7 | 1.13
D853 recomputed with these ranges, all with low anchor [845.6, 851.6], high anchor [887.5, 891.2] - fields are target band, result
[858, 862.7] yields -0.04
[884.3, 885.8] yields -0.04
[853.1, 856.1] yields 0.03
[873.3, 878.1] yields -0.04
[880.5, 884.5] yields -0.04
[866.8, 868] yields -0.01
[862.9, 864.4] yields -0.05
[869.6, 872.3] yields -0.01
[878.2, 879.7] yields -0.04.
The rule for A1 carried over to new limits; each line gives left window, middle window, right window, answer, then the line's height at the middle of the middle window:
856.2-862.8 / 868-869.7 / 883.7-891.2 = 0.03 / 17.5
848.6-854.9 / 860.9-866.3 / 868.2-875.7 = -0.03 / 16.9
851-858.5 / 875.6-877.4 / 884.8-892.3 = -0.05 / 17.2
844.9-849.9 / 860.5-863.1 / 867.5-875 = -0.03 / 17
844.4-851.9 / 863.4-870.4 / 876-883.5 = 0.02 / 17.3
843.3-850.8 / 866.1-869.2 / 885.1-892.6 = 0.01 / 17.1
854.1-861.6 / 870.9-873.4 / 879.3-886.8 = 0.00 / 17.5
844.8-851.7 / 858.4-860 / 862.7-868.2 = -0.02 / 16.9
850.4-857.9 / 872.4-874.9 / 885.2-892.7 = -0.03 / 17.1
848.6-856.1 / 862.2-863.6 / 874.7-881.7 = -0.05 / 16.9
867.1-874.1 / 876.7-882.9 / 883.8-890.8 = -0.02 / 17.5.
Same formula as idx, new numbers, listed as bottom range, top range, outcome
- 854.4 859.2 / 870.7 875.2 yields 1.04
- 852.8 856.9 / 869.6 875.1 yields 1.07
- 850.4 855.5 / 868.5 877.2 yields 1.08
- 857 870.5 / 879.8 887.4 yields 1.03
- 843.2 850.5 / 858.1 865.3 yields 1.05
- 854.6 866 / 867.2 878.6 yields 1.02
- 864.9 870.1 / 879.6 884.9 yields 1.06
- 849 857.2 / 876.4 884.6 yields 1.10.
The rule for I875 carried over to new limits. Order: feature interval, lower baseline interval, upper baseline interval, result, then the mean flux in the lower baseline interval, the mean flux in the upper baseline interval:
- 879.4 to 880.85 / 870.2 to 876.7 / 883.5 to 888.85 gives 0.00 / 17.6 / 17.7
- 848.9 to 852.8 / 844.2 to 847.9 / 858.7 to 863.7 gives 0.04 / 16.6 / 17.5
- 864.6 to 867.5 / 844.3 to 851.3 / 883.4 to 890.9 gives 0.01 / 16.5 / 17.7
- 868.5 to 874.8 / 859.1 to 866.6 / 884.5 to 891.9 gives 0.01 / 17.3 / 17.6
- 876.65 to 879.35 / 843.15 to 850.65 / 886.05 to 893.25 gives -0.05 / 16.6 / 17.5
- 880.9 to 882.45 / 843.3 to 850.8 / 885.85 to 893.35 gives -0.03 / 16.6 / 17.6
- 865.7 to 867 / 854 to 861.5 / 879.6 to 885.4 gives 0.06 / 17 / 17.9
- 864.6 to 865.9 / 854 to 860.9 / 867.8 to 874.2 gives 0.00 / 16.9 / 17.3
